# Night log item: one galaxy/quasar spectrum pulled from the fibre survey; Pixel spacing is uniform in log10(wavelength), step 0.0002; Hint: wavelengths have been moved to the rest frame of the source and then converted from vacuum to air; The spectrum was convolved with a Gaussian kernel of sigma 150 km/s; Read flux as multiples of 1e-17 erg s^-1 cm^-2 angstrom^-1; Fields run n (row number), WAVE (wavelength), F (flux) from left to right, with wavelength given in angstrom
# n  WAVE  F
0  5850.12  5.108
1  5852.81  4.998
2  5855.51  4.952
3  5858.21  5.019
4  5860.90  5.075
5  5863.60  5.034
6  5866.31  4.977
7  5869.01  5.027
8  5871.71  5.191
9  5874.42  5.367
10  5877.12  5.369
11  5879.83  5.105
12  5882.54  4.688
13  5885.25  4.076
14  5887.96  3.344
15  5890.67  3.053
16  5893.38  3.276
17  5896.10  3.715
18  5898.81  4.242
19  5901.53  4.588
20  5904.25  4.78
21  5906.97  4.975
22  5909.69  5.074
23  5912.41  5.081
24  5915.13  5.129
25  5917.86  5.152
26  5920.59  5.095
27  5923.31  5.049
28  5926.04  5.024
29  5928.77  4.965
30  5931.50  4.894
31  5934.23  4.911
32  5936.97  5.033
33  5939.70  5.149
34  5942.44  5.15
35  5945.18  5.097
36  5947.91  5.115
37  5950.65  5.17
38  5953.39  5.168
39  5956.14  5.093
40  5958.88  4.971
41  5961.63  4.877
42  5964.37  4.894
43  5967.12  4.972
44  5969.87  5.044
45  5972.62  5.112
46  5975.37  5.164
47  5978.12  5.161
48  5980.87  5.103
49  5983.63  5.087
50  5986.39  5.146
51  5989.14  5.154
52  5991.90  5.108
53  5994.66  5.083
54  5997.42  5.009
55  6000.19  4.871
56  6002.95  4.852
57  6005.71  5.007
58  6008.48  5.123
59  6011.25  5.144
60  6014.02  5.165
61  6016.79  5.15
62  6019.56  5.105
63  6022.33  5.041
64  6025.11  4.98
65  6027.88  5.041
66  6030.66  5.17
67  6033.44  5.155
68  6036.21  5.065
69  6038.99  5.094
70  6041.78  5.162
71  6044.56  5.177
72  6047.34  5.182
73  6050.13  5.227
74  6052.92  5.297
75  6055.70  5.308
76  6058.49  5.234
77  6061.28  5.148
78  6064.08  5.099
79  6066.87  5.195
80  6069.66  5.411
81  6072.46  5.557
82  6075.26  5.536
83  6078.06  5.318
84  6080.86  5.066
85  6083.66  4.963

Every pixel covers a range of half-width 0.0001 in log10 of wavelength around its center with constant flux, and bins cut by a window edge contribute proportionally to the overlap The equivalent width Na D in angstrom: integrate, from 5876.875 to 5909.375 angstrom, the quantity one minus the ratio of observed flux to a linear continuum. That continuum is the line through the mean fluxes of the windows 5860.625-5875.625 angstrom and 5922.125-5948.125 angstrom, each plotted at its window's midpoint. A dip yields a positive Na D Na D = 5.3 angstrom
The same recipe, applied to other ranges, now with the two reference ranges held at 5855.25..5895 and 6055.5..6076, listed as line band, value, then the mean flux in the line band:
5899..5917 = -0.61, 4.9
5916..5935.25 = -0.87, 5.02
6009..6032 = 0.18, 5.1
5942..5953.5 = -0.60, 5.14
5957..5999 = -0.59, 5.06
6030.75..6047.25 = 0.22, 5.14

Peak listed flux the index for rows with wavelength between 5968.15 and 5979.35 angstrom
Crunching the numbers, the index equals 5.164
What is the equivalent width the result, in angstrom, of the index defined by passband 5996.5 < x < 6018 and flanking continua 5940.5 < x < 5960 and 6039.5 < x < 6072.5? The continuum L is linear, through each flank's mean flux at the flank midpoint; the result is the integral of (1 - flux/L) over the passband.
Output 0.6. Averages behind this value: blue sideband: 5.11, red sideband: 5.23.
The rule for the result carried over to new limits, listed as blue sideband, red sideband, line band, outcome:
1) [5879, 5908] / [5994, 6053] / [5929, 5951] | -2.8 angstrom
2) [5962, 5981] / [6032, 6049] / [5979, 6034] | 0.3 angstrom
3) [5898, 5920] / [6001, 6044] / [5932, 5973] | -0.6 angstrom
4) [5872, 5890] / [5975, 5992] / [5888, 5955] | 1.0 angstrom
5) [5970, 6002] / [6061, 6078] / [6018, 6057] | 0.7 angstrom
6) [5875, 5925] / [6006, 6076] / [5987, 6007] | -0.1 angstrom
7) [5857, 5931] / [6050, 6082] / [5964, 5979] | -0.3 angstrom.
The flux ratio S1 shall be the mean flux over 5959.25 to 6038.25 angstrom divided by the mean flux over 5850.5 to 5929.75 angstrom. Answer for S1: 1.07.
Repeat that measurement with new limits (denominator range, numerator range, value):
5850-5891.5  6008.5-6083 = 1.08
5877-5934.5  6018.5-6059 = 1.12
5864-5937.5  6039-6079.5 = 1.12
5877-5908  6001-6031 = 1.20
